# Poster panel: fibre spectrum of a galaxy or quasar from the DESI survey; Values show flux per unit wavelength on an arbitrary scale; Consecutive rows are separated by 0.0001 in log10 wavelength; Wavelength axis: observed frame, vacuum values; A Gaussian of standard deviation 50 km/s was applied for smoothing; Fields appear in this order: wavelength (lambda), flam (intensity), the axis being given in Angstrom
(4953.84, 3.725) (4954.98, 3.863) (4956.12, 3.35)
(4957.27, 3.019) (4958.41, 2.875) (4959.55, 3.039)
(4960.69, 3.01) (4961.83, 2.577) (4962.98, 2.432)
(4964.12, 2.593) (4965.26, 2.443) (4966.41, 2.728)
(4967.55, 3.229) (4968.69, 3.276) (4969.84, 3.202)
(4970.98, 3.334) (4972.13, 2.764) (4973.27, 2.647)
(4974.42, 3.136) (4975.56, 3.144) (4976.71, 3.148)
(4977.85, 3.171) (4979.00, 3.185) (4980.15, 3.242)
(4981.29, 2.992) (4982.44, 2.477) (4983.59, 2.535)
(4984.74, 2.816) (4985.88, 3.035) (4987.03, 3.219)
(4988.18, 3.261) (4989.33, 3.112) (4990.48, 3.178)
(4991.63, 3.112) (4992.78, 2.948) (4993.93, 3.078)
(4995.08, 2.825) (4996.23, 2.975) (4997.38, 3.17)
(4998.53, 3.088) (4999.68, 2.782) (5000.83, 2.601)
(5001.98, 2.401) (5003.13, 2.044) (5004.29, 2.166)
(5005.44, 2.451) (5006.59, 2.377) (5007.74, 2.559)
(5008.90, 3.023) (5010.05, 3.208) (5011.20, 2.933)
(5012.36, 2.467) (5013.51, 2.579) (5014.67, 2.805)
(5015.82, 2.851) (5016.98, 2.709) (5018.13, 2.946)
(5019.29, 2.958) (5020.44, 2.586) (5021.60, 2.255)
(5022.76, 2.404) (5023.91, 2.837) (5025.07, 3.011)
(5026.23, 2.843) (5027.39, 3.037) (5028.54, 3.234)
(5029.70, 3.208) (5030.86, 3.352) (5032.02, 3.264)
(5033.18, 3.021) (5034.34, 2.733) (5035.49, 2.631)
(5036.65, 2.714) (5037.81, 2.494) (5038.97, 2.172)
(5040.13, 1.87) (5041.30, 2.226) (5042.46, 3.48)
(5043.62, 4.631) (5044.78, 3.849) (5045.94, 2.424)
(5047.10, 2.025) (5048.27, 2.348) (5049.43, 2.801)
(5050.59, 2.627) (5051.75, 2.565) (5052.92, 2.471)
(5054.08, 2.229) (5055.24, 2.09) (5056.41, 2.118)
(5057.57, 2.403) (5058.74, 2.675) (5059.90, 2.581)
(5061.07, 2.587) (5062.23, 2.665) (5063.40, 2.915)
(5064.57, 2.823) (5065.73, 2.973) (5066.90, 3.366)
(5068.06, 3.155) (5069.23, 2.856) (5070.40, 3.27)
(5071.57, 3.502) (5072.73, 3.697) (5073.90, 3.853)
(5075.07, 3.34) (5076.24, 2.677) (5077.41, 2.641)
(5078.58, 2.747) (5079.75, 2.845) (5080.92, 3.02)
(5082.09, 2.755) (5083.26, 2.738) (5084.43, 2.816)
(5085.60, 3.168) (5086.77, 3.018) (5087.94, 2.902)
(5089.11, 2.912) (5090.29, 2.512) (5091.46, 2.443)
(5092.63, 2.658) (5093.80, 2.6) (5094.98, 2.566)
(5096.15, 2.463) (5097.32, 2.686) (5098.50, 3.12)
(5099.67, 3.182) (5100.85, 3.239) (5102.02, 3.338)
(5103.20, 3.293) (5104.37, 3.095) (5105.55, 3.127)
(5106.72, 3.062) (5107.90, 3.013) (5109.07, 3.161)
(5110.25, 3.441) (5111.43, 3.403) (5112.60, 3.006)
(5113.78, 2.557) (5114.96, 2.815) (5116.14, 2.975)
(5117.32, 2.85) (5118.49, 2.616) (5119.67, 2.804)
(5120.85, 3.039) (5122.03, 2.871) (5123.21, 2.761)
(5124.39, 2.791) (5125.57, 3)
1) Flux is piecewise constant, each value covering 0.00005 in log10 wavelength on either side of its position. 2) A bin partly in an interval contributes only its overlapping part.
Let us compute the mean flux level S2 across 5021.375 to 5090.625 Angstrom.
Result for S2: 2.84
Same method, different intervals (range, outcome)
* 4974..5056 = 2.82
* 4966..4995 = 3.04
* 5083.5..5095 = 2.77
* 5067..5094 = 2.97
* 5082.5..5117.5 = 2.94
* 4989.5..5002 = 2.95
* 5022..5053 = 2.83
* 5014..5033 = 2.89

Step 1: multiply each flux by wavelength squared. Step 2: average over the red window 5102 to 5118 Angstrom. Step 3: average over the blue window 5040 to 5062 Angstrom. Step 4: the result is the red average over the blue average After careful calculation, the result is 1.2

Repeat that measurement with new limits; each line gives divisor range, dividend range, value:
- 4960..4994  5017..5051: 0.97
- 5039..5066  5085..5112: 1.14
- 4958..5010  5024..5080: 1.02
